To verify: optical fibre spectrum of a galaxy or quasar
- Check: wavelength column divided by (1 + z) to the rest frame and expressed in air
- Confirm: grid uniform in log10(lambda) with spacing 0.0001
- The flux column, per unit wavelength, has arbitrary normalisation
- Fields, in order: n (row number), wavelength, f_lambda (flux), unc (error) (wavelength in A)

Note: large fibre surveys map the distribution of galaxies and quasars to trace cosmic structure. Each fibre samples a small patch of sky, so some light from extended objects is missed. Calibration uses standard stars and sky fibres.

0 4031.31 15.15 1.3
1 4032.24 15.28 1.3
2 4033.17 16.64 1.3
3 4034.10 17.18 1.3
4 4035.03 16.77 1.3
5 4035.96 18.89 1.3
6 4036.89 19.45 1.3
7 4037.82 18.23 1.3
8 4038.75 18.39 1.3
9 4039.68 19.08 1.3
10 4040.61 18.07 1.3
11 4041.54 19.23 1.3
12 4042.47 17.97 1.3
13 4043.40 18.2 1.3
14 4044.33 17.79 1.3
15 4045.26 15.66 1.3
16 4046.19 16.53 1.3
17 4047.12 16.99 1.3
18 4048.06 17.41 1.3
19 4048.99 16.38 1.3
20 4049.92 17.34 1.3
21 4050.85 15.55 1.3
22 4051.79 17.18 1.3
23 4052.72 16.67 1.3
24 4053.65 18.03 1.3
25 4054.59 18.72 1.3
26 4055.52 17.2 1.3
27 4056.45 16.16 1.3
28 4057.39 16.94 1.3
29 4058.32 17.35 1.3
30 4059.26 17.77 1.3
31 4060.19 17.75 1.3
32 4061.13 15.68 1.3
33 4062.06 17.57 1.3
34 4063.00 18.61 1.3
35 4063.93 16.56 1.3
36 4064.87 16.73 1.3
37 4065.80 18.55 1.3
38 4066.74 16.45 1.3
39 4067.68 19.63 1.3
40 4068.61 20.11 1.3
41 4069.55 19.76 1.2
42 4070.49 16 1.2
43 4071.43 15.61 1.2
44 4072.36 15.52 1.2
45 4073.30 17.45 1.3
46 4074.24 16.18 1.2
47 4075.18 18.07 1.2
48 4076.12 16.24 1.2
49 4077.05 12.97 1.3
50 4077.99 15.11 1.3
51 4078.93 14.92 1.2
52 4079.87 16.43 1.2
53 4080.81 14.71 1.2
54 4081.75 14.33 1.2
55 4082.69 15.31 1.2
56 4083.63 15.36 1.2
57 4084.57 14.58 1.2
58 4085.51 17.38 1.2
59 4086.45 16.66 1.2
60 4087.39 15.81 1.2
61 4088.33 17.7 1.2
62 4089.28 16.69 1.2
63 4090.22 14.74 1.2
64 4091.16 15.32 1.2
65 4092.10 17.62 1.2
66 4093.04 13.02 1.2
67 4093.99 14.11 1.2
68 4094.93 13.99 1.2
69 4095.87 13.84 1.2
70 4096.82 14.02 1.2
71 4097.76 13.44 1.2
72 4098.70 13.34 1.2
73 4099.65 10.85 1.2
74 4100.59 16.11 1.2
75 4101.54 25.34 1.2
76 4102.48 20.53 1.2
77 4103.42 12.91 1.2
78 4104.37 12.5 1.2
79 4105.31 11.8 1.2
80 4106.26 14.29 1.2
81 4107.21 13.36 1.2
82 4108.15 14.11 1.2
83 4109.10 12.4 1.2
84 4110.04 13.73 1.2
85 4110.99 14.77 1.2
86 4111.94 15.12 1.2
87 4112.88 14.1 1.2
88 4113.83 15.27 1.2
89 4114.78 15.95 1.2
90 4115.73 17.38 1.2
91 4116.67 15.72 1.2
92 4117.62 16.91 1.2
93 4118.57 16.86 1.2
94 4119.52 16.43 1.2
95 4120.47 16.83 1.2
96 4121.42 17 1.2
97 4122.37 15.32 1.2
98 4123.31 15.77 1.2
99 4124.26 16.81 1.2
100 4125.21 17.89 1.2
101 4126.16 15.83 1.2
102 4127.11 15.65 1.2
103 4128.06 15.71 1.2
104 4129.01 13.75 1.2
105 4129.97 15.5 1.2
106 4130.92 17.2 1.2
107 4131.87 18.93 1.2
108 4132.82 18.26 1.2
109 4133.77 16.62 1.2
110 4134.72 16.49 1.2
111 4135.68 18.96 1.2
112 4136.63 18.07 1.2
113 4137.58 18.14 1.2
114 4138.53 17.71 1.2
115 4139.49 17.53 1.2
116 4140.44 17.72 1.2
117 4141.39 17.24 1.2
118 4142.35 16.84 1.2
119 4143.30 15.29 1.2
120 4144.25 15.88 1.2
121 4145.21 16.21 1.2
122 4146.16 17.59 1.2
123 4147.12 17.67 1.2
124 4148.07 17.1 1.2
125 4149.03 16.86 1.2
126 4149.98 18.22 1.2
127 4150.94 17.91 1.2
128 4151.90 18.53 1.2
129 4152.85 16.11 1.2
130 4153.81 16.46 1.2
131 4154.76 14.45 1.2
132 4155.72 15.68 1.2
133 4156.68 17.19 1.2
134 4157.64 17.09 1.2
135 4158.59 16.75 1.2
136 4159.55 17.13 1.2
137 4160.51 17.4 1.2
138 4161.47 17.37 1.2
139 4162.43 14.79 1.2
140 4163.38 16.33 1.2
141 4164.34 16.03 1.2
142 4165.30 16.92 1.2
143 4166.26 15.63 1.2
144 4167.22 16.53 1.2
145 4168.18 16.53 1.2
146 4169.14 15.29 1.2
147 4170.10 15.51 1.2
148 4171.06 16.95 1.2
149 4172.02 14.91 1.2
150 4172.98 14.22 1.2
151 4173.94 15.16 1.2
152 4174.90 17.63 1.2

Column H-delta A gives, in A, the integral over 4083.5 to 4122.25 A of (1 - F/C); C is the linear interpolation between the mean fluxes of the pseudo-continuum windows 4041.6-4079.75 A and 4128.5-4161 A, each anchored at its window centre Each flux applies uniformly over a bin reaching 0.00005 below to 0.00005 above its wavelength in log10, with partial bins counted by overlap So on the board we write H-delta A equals 3.9 A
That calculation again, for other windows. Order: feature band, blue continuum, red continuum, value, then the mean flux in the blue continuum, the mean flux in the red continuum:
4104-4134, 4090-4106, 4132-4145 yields 1.15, 14.9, 17.3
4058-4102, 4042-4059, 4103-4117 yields -1.40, 17.1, 14.2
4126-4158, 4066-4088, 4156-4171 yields -0.97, 16.3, 16.4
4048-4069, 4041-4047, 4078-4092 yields -0.61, 17.6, 15.7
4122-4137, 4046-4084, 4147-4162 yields 0.22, 16.8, 17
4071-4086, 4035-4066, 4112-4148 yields 1.38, 17.5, 16.7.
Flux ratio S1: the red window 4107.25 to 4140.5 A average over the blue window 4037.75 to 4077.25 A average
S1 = 0.9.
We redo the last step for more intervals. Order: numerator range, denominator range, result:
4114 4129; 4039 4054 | 0.94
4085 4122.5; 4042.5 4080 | 0.90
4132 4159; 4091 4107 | 1.15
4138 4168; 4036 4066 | 0.96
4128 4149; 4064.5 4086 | 1.04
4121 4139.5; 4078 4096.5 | 1.10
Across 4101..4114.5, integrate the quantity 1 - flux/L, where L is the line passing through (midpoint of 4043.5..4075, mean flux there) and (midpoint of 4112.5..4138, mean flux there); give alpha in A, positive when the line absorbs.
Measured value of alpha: 1.38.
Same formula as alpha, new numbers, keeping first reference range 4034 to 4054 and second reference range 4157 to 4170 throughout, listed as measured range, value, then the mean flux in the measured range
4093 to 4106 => 1.8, 14.7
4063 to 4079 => 0.4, 16.9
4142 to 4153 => -0.3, 17.1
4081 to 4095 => 1.3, 15.5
